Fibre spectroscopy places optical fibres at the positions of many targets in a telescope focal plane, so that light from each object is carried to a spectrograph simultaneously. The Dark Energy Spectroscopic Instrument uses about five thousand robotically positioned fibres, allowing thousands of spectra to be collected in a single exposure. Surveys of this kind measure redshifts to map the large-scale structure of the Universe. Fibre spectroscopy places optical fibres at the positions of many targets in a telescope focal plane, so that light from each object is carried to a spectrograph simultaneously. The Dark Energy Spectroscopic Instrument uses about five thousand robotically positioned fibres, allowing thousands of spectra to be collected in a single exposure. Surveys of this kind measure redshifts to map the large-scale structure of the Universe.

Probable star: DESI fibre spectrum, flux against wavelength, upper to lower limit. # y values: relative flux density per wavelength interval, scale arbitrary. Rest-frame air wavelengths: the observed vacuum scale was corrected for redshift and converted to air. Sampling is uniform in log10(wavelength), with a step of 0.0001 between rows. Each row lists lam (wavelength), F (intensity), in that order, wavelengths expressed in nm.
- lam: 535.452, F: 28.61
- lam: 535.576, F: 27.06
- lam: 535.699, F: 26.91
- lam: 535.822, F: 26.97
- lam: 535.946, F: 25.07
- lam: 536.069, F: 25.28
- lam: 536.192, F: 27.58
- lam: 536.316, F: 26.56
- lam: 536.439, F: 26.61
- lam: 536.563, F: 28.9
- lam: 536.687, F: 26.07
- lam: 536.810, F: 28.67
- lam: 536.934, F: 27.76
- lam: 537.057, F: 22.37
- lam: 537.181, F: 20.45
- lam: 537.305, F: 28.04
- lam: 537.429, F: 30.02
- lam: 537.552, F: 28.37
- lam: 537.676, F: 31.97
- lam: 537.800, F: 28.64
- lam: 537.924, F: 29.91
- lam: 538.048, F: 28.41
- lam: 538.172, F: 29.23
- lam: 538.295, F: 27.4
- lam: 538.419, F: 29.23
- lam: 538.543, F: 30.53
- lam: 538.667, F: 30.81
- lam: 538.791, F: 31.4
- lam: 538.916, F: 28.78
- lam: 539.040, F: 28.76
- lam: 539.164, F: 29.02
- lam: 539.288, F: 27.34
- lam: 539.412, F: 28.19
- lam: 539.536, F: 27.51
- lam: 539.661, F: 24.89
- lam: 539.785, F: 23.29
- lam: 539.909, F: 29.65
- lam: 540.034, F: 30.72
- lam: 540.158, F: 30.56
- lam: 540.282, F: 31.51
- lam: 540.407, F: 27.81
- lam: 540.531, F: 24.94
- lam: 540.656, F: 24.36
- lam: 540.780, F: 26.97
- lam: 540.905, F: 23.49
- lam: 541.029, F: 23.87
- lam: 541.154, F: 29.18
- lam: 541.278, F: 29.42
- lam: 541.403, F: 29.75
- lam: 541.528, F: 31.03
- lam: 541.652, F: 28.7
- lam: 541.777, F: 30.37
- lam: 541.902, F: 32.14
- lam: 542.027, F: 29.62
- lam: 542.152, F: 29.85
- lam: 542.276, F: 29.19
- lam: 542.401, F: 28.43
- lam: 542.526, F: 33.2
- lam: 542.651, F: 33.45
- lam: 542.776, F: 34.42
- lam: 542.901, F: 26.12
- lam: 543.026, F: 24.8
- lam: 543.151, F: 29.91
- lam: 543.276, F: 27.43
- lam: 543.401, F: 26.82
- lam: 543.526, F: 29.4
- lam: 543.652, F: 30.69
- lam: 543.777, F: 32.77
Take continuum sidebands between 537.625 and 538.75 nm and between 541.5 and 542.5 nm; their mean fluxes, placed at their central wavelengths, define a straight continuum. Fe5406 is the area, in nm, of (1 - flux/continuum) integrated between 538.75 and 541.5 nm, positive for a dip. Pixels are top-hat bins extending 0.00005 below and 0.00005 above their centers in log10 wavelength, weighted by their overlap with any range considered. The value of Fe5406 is 0.18 nm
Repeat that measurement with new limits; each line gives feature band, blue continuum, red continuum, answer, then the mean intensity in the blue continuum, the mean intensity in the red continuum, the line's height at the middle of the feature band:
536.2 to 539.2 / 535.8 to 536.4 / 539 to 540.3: -0.119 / 26.3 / 28.2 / 27.1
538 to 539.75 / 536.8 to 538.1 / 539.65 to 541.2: -0.079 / 27.6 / 27.1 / 27.4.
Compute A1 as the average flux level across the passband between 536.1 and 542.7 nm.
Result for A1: 28.4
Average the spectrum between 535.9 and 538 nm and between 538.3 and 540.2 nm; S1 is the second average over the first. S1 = 1.05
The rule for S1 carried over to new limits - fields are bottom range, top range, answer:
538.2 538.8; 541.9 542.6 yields 1.02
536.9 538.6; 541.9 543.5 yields 1.05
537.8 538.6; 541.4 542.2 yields 1.04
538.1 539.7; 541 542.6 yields 1.03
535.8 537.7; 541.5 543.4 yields 1.11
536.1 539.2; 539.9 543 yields 1.03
